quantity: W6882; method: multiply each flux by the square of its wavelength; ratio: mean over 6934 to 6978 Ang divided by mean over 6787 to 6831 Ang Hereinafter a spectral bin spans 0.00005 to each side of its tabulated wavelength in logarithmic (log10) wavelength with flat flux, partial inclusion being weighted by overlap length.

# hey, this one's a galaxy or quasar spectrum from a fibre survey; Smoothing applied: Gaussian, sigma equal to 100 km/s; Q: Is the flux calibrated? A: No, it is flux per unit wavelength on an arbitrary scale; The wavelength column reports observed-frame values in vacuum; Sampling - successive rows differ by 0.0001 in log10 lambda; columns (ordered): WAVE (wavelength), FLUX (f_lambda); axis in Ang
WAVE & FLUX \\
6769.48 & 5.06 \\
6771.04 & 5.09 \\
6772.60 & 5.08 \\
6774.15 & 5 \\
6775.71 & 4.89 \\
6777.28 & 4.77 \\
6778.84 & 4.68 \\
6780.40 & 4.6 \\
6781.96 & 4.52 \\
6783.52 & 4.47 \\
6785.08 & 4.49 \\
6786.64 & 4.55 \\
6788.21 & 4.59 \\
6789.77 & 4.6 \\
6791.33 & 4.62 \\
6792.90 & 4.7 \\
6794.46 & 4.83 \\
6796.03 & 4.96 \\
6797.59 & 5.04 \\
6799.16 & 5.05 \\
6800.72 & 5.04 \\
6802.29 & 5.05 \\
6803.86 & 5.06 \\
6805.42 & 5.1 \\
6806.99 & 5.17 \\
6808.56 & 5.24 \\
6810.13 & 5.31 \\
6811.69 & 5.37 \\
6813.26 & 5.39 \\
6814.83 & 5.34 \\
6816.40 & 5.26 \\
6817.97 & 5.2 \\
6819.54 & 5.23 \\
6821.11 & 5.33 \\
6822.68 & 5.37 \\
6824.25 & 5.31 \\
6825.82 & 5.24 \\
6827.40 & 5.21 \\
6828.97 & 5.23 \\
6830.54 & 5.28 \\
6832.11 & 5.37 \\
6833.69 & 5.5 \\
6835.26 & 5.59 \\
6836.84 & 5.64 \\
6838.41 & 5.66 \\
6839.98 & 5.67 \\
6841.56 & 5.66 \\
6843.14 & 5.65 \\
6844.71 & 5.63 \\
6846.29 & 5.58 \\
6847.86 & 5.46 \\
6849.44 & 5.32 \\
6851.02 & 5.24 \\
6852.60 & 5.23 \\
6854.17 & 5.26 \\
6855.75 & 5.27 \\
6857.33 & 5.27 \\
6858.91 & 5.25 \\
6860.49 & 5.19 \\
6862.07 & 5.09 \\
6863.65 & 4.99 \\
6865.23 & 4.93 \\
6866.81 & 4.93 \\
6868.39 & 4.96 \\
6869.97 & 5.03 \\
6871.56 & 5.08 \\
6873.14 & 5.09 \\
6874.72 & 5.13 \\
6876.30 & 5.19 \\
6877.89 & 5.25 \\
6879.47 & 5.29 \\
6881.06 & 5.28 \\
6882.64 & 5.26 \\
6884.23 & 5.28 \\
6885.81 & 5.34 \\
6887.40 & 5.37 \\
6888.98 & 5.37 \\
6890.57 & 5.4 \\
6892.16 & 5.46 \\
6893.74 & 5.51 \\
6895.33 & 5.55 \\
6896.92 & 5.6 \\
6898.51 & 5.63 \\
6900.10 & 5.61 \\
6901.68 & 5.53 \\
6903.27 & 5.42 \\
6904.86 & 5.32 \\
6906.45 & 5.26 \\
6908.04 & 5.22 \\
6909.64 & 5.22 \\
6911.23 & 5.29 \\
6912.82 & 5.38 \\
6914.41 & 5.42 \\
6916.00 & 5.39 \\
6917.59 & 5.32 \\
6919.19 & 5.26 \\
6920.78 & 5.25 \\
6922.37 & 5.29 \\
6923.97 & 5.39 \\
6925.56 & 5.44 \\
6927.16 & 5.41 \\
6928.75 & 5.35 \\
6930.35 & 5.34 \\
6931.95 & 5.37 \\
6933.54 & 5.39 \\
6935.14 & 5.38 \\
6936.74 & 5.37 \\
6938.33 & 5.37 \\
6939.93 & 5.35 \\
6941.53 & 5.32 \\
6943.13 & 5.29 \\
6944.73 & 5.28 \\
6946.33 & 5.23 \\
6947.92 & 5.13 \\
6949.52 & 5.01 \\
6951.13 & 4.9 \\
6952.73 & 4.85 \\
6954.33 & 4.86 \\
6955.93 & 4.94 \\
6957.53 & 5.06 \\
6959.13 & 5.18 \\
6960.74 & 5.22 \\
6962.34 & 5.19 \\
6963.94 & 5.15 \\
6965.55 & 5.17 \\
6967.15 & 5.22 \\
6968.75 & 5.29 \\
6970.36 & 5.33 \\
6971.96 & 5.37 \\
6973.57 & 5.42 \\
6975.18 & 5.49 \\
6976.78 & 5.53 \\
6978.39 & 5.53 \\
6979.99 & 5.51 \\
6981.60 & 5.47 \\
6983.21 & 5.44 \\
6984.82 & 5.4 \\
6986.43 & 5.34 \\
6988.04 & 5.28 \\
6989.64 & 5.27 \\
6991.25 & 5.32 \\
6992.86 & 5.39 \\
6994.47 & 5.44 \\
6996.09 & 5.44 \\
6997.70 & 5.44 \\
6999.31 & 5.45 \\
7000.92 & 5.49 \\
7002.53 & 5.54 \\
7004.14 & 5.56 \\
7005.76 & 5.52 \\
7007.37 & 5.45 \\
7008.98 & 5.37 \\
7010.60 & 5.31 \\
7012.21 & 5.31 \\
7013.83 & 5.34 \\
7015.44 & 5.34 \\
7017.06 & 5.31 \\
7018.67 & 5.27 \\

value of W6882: 1.07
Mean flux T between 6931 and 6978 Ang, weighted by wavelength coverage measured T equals 5.23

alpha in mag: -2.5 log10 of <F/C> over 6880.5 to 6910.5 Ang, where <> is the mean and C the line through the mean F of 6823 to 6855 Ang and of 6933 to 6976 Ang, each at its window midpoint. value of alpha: -0.02 mag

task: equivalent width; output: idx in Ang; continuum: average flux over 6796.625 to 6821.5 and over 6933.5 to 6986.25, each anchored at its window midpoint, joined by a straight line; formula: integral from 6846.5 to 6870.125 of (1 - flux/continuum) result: 0.2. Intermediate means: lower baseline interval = 5.2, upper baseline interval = 5.26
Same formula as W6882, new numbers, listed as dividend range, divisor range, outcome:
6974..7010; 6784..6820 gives 1.15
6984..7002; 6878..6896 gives 1.04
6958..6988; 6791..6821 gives 1.10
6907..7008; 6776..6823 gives 1.12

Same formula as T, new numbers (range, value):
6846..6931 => 5.3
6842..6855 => 5.43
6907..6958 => 5.25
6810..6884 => 5.3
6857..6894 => 5.2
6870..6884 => 5.19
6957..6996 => 5.34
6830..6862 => 5.43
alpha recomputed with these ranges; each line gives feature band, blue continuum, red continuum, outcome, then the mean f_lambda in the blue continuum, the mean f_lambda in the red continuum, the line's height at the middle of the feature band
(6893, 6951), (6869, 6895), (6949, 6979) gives -0.02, 5.27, 5.19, 5.23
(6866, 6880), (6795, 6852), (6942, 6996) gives 0.04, 5.32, 5.26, 5.3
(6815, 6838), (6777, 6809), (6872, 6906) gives -0.07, 4.81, 5.37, 5.01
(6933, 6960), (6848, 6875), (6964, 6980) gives 0.03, 5.14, 5.37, 5.32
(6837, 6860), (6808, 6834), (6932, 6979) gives -0.03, 5.3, 5.24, 5.29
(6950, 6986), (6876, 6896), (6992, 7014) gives 0.03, 5.35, 5.43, 5.41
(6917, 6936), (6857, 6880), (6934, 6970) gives -0.04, 5.11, 5.17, 5.15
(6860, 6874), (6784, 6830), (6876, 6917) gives 0.05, 5.06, 5.38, 5.28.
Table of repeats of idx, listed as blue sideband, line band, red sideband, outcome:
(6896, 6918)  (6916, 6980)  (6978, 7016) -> 1.7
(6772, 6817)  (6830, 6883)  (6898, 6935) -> -1.6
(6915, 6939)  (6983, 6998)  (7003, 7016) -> 0.1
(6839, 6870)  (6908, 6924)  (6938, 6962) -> -0.4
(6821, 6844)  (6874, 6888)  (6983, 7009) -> 0.5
